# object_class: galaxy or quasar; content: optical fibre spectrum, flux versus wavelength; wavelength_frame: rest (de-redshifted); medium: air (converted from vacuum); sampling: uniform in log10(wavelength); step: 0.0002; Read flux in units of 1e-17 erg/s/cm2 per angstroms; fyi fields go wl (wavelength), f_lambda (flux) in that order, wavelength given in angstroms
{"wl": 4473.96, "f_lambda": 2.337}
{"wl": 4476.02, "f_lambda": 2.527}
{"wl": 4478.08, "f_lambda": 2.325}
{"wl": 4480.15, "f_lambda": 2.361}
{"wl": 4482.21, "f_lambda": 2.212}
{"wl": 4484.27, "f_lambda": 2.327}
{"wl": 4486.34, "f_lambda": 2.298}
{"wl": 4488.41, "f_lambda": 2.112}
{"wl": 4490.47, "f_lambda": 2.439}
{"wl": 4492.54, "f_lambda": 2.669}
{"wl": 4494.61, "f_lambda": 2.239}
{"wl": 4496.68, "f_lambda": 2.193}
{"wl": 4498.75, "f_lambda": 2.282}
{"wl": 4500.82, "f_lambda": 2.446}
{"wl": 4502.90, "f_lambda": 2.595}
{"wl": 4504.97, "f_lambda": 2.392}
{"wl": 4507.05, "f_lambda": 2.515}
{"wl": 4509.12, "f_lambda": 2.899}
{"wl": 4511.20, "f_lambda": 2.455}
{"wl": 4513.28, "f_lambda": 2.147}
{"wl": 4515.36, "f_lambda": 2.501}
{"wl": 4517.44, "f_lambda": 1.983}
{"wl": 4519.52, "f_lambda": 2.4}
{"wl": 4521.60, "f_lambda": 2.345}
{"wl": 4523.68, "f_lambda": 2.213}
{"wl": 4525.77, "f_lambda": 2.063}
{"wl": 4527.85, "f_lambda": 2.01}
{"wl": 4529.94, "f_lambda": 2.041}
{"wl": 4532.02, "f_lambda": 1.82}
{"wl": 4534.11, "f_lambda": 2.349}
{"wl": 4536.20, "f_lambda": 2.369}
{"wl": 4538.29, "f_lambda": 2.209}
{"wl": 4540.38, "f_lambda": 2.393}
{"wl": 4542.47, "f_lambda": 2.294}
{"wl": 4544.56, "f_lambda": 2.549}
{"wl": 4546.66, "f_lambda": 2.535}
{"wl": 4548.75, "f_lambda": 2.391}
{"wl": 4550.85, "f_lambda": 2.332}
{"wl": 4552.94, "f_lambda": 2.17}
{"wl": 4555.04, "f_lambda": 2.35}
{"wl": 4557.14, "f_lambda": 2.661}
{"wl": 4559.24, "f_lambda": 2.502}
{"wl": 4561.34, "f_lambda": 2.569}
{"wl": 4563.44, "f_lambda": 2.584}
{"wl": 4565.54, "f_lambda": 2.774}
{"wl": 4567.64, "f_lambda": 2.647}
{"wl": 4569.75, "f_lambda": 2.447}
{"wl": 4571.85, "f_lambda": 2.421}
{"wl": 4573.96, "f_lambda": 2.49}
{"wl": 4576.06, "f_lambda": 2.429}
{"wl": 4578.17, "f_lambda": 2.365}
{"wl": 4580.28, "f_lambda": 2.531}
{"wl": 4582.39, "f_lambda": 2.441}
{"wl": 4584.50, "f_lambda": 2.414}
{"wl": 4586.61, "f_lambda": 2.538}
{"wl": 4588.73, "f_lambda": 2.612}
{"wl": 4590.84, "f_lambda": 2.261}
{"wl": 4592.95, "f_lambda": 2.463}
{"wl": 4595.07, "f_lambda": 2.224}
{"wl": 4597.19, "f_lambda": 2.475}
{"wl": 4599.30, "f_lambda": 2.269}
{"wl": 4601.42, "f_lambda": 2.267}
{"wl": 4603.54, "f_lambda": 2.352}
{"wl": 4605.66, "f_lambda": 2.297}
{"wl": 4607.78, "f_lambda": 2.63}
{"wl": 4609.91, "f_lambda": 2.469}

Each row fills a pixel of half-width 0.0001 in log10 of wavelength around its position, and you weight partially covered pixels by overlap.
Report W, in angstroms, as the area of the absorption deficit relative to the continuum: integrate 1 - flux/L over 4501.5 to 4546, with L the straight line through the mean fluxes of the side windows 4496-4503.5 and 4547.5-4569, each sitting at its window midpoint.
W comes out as 2.0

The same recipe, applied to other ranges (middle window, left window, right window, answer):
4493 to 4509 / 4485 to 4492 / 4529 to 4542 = -1.0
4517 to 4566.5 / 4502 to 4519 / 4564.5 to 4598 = 2.4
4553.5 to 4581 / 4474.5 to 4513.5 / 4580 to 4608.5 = -1.3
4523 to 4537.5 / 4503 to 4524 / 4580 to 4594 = 1.8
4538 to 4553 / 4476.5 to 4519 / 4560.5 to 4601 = 0.3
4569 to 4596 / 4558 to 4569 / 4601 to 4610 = 0.9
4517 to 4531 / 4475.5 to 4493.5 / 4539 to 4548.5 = 1.4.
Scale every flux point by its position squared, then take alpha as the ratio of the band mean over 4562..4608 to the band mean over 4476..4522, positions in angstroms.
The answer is 1.1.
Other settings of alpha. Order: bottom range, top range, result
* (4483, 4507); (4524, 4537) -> 0.90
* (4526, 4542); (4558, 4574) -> 1.20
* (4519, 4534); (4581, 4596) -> 1.17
